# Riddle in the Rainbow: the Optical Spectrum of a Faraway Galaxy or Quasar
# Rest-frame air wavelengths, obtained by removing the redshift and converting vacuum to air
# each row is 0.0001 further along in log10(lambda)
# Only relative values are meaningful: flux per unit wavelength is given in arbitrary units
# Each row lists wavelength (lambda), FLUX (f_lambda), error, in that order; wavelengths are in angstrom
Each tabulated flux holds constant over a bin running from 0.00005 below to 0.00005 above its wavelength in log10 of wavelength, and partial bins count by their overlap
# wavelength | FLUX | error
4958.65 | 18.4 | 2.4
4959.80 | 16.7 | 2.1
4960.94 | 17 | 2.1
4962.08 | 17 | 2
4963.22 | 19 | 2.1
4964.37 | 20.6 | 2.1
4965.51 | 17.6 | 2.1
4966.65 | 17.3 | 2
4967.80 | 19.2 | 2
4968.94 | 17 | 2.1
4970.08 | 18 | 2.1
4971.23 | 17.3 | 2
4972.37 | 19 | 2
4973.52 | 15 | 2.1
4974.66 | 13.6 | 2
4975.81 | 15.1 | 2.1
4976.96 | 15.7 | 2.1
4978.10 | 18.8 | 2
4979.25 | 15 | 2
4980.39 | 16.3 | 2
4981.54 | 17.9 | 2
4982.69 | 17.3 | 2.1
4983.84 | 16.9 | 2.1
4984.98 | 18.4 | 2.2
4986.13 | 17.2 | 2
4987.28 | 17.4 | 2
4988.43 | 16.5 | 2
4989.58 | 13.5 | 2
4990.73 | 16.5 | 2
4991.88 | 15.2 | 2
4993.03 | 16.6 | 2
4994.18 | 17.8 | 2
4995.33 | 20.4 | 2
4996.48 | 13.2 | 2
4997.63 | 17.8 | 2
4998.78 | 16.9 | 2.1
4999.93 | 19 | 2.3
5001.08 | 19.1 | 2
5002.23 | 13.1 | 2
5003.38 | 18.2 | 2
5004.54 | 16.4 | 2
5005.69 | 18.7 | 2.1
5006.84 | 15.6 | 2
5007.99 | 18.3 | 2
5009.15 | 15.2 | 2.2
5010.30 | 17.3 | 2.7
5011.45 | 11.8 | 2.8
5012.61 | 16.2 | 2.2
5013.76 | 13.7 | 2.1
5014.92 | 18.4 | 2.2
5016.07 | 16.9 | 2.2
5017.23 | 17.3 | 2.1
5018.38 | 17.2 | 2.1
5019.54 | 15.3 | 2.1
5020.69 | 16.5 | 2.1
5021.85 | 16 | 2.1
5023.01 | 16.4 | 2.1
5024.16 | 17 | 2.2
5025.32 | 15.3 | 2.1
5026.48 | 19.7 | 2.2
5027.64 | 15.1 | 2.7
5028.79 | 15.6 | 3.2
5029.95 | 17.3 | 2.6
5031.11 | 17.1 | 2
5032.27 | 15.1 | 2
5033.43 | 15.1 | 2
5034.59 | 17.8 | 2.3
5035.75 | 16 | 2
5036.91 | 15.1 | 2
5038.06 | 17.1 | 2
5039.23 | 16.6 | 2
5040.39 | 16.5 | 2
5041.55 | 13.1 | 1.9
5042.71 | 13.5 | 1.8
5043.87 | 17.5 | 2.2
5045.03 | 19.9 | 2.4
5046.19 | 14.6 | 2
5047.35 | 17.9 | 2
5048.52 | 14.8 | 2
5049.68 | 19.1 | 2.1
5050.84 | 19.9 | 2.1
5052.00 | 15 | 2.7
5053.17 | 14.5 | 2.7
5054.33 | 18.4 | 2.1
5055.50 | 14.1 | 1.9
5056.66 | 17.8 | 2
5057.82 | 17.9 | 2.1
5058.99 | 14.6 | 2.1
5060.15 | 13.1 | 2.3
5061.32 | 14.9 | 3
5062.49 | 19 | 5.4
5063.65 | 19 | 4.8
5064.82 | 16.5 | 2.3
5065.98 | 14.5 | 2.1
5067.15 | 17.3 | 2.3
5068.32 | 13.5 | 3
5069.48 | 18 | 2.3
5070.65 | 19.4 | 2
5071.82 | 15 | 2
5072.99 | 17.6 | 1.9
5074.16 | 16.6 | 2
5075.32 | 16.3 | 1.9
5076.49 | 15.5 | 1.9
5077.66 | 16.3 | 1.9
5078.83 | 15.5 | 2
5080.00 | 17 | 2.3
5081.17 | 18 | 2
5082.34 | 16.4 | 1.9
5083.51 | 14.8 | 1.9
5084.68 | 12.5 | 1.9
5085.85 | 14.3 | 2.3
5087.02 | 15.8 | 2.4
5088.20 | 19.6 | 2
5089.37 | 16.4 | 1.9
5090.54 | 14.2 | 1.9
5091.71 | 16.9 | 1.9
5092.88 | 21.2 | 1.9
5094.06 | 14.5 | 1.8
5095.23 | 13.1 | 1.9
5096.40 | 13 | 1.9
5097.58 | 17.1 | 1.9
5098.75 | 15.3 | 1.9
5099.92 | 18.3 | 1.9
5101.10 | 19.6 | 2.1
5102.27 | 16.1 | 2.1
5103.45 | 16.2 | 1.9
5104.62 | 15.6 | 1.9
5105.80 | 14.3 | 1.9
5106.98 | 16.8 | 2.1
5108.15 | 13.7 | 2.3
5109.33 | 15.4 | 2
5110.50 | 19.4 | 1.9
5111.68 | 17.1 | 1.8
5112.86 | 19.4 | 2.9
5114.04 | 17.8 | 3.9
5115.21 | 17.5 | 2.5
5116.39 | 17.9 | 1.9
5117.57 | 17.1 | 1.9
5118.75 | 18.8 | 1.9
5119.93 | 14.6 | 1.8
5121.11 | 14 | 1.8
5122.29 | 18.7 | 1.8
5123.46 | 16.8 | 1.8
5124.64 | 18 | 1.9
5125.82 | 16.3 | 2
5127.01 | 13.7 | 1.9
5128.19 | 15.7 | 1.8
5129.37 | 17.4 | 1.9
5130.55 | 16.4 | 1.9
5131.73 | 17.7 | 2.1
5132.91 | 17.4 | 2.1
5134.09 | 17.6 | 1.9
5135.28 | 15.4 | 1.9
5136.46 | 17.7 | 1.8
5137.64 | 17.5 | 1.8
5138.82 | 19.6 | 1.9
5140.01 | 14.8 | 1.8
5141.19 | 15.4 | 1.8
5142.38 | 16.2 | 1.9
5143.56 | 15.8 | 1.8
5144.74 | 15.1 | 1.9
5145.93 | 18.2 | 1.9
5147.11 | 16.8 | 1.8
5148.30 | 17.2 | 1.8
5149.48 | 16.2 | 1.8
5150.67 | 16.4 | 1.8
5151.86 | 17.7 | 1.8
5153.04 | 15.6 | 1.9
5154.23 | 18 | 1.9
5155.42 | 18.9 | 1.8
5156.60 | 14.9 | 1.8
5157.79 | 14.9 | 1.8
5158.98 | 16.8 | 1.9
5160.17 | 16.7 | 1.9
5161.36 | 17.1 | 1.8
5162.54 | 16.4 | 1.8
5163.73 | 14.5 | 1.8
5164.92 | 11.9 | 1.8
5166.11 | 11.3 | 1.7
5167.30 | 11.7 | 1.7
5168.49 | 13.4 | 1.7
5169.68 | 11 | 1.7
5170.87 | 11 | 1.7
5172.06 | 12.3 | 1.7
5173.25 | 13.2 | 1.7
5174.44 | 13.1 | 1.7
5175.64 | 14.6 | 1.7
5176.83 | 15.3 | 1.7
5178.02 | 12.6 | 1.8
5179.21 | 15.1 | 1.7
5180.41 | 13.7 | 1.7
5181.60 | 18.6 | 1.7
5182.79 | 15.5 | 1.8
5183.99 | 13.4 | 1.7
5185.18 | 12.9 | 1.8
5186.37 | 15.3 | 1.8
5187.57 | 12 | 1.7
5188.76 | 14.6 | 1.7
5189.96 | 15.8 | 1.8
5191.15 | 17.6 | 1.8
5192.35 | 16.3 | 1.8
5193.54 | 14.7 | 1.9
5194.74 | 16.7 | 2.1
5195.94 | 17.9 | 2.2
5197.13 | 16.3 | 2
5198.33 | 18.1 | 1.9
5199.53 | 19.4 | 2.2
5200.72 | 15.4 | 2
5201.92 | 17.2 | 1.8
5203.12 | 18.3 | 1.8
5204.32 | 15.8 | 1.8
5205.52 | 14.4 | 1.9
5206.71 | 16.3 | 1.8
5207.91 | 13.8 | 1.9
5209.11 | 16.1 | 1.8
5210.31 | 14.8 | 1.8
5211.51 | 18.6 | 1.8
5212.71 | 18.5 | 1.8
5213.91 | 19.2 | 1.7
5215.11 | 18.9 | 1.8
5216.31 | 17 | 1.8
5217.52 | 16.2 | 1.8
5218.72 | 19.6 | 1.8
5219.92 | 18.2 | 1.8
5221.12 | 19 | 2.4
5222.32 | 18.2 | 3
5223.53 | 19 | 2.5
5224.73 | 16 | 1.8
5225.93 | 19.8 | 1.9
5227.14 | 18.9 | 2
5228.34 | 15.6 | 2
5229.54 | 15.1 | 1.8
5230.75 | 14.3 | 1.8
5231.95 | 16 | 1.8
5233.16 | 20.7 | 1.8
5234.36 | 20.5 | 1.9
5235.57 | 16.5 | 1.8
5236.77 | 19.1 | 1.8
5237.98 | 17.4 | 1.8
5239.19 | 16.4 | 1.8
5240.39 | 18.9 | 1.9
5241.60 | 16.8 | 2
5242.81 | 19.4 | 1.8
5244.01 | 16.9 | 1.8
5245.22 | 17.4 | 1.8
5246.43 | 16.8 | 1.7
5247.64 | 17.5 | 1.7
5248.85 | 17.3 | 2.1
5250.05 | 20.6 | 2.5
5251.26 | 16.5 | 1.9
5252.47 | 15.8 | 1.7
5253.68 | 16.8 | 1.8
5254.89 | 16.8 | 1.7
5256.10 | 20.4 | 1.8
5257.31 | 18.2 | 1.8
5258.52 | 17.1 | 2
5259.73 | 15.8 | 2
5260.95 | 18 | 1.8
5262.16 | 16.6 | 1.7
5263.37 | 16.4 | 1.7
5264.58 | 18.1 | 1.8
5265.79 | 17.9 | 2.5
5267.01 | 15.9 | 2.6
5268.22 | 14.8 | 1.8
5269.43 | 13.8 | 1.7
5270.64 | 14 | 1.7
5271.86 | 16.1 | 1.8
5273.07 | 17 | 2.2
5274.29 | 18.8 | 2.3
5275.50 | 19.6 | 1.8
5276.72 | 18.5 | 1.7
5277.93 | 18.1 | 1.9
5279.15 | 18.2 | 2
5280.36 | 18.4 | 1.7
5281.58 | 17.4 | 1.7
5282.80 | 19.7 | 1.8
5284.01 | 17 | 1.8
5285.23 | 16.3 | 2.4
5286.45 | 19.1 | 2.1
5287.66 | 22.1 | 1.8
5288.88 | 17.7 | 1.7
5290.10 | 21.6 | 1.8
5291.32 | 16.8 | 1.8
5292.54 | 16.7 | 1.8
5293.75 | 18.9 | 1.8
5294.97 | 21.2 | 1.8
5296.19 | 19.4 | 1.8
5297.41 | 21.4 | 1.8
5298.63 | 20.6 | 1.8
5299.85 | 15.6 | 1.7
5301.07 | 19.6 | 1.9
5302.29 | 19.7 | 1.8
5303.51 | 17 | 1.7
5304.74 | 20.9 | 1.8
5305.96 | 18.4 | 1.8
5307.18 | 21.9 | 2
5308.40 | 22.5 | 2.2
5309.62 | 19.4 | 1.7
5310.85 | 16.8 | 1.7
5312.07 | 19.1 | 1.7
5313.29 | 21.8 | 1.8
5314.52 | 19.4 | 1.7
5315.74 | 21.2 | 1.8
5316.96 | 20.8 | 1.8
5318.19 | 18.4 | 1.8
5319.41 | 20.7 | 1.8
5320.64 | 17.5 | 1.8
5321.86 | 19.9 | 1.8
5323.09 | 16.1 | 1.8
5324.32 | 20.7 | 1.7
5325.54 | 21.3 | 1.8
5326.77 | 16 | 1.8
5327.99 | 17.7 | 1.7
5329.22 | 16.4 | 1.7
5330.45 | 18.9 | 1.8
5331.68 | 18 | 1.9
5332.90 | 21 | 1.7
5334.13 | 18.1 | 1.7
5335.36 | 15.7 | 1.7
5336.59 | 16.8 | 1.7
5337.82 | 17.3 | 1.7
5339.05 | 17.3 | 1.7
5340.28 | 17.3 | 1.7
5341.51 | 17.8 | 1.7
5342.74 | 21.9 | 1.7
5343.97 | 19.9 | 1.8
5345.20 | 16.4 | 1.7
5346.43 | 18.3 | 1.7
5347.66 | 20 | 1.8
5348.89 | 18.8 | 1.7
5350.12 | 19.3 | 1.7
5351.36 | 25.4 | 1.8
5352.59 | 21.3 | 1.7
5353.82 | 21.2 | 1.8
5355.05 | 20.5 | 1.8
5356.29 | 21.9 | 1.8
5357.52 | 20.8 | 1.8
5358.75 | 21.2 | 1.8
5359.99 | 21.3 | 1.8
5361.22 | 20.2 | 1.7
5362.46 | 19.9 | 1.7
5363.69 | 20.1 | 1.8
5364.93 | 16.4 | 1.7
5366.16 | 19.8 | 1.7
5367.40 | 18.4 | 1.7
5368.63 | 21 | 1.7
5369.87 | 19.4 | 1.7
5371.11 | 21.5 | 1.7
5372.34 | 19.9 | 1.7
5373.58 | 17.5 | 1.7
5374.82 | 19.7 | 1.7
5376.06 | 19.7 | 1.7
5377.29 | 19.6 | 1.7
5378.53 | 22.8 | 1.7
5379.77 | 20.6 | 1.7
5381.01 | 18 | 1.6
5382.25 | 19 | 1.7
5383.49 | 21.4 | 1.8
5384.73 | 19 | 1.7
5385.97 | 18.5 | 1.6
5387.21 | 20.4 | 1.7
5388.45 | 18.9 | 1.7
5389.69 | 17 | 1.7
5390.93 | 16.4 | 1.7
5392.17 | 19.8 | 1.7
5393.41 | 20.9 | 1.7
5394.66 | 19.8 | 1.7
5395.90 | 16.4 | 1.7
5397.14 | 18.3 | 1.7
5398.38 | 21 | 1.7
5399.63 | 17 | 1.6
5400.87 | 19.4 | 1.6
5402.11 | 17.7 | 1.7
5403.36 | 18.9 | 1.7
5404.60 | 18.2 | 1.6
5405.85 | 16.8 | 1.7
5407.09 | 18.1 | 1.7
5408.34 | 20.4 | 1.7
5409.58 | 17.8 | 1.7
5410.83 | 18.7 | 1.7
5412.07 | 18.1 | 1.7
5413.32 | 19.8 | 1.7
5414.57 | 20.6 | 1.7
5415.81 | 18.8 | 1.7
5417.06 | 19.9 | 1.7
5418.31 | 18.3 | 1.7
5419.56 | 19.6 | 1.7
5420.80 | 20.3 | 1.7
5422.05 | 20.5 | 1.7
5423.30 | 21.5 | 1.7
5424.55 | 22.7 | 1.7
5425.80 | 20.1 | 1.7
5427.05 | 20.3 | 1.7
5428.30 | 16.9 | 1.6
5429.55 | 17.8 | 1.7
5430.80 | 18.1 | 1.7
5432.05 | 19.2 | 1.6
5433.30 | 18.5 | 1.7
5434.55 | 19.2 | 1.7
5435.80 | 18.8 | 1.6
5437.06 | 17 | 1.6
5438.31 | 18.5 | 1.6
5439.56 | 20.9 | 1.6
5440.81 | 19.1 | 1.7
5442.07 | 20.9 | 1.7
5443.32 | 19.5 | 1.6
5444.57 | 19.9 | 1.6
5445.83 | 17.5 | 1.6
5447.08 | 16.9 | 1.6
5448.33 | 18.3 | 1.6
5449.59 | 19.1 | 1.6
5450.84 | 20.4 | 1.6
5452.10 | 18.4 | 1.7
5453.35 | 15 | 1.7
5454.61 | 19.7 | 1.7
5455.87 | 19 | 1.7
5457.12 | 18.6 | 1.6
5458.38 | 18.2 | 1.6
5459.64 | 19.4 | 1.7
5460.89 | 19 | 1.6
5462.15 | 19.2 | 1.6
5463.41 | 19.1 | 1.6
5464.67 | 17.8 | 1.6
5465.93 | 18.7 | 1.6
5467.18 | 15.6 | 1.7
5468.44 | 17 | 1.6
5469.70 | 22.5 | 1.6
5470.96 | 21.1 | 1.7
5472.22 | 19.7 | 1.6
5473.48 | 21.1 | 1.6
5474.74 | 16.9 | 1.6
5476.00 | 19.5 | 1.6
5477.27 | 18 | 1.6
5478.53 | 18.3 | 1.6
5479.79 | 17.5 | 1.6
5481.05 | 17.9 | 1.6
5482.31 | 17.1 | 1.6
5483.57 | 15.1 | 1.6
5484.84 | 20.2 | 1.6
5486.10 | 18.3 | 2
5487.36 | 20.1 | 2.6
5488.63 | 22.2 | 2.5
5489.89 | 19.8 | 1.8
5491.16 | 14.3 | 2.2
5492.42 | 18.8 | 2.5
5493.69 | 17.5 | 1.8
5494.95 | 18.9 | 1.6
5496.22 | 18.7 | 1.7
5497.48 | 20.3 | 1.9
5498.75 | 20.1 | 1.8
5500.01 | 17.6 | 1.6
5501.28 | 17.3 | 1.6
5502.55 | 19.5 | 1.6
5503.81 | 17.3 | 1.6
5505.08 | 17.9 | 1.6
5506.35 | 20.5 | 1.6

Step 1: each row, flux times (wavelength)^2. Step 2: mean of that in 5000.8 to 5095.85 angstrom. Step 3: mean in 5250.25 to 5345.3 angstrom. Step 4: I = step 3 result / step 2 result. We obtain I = 1.2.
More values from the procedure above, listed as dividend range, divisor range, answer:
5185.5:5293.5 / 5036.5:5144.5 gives 1.11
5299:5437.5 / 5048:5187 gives 1.32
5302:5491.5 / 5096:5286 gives 1.25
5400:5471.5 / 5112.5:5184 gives 1.34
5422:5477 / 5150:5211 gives 1.38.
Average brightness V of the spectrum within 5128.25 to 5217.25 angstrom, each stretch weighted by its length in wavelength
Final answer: 15.8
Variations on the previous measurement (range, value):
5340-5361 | 20.2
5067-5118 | 16.4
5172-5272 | 16.7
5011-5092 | 16.3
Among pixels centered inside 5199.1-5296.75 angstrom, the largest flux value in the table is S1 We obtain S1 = 22.1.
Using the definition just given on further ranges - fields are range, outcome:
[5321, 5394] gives 25.4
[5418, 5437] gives 22.7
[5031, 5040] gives 17.8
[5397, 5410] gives 21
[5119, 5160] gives 19.6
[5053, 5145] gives 21.2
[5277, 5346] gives 22.5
